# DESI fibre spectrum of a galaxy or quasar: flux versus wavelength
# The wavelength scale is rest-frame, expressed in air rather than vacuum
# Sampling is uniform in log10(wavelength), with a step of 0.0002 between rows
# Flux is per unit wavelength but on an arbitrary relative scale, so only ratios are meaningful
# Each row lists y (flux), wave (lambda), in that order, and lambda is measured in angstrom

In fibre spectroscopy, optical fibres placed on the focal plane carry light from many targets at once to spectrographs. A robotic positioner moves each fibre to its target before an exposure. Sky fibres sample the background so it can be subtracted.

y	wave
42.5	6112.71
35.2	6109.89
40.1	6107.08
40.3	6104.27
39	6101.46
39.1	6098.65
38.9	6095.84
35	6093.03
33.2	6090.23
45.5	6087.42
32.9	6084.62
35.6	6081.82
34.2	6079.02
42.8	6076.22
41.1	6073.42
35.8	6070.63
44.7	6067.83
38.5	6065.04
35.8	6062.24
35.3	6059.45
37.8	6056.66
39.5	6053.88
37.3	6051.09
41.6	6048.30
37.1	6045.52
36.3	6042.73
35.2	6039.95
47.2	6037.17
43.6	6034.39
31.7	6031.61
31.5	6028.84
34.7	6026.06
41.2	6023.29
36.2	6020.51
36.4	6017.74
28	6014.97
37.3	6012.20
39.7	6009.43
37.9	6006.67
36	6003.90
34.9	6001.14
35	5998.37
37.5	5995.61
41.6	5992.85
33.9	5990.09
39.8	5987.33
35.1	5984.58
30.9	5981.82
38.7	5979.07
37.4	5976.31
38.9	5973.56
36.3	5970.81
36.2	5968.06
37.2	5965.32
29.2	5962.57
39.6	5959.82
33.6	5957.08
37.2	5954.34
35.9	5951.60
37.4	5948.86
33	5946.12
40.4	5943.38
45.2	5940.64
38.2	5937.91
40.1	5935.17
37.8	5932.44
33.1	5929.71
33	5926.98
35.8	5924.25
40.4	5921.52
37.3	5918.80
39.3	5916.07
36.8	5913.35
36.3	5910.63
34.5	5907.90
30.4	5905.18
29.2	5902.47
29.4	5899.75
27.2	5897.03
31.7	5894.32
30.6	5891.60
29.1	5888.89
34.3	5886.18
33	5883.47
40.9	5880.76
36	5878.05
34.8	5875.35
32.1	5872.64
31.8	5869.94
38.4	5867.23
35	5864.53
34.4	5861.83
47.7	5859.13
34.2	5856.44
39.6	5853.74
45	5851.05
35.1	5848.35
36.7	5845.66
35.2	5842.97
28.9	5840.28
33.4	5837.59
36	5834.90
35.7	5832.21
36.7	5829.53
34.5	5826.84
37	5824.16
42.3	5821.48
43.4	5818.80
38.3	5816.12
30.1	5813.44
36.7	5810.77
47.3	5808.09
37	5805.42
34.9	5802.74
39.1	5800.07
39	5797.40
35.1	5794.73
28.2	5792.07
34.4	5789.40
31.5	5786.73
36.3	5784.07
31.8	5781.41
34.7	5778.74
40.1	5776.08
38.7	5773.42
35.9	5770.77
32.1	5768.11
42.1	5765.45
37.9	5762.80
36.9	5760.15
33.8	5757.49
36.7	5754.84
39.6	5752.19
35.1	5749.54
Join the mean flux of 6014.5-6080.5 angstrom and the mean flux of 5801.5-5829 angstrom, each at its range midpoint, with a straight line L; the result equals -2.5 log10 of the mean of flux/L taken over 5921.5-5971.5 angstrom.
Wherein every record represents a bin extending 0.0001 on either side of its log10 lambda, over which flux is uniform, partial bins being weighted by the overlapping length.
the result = 0.03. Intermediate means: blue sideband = 38.1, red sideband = 37.8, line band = 36.7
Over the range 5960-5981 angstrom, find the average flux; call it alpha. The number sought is 36.3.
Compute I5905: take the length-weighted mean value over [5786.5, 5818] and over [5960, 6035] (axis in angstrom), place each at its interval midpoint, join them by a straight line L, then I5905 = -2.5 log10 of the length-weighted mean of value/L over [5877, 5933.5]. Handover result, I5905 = 0.07 mag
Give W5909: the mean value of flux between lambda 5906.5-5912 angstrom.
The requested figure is 35.3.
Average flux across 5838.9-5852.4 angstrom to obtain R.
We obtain 36.2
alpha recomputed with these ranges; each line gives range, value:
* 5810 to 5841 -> 36.2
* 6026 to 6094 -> 37.8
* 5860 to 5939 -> 34.6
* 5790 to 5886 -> 36.6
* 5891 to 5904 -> 29.6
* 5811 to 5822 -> 38.1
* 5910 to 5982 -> 37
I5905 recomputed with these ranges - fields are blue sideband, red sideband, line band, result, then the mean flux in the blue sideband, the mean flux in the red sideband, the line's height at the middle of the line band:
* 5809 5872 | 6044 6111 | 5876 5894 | 0.10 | 36.8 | 38.2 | 37.1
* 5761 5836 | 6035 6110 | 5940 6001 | 0.03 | 36.7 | 38.4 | 37.8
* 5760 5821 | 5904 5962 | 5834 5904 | 0.07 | 36.7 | 36.8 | 36.8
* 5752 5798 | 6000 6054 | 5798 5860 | -0.05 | 35.7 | 37.1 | 36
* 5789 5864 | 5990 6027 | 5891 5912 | 0.18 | 37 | 36.6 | 36.8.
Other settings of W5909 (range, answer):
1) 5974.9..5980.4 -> 38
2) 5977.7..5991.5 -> 35.7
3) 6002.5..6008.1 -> 37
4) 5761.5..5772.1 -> 37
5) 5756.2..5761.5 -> 35.3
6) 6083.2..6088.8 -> 39.2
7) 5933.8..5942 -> 41.2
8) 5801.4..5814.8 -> 37.2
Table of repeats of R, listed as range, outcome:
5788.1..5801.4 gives 35.2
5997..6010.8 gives 36.7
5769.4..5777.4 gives 38.2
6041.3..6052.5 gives 38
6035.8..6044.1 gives 39.6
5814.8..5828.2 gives 39.1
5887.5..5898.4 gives 29.7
